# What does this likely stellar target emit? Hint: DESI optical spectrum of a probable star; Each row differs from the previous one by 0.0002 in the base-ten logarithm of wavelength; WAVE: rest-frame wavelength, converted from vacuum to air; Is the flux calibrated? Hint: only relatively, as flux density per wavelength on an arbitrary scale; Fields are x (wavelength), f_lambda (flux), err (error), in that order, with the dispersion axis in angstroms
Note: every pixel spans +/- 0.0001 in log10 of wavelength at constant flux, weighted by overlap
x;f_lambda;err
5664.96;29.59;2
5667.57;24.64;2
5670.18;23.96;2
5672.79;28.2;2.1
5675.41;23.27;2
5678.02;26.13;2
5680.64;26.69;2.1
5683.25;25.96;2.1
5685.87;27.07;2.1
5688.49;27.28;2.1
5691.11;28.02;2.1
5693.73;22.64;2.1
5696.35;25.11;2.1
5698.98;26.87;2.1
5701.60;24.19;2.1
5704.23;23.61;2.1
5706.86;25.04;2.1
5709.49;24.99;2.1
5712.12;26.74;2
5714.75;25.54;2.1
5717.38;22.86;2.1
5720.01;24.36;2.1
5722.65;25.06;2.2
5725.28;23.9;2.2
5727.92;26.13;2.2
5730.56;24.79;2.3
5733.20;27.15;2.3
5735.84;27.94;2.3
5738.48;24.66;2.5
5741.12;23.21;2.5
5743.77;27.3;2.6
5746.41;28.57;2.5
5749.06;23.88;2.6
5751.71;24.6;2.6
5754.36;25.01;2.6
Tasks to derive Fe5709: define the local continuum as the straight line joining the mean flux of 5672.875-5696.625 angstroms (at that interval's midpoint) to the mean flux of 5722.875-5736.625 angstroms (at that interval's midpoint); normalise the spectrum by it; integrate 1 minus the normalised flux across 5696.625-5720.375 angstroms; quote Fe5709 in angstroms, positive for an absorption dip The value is 0.9 angstroms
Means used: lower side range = 26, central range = 24.9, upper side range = 25.8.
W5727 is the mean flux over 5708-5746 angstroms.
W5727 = 25.4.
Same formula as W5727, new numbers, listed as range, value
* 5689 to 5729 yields 25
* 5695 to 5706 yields 24.9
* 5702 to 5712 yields 24.8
